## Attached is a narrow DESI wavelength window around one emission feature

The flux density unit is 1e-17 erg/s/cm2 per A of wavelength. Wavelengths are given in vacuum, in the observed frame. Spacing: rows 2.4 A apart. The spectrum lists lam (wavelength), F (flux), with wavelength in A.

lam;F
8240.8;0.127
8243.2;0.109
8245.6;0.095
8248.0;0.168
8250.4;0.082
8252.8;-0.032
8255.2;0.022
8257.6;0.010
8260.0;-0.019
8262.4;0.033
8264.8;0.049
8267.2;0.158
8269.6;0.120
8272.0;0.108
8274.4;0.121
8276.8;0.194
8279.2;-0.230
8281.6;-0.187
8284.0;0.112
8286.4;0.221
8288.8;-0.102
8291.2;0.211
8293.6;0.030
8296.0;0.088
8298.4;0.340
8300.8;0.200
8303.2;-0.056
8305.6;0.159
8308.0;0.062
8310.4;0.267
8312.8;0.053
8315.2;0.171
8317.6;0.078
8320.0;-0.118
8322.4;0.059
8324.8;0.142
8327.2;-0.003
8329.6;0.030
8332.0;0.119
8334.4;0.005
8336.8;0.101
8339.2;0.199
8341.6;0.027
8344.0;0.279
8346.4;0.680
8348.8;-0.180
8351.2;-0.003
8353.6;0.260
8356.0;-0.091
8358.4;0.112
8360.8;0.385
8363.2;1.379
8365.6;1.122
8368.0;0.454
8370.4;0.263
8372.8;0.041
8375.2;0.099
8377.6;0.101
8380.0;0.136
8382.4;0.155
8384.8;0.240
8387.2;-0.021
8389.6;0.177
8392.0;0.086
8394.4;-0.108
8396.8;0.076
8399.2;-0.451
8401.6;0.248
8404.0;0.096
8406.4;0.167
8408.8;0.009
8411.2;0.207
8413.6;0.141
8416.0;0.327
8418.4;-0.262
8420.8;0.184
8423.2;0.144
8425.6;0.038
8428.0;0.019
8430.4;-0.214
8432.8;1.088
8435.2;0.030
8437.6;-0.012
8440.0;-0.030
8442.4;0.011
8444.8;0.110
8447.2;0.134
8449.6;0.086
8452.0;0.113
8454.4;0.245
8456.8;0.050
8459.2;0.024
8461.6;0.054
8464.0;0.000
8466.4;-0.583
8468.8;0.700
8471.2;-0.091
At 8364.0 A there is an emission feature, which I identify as H-beta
